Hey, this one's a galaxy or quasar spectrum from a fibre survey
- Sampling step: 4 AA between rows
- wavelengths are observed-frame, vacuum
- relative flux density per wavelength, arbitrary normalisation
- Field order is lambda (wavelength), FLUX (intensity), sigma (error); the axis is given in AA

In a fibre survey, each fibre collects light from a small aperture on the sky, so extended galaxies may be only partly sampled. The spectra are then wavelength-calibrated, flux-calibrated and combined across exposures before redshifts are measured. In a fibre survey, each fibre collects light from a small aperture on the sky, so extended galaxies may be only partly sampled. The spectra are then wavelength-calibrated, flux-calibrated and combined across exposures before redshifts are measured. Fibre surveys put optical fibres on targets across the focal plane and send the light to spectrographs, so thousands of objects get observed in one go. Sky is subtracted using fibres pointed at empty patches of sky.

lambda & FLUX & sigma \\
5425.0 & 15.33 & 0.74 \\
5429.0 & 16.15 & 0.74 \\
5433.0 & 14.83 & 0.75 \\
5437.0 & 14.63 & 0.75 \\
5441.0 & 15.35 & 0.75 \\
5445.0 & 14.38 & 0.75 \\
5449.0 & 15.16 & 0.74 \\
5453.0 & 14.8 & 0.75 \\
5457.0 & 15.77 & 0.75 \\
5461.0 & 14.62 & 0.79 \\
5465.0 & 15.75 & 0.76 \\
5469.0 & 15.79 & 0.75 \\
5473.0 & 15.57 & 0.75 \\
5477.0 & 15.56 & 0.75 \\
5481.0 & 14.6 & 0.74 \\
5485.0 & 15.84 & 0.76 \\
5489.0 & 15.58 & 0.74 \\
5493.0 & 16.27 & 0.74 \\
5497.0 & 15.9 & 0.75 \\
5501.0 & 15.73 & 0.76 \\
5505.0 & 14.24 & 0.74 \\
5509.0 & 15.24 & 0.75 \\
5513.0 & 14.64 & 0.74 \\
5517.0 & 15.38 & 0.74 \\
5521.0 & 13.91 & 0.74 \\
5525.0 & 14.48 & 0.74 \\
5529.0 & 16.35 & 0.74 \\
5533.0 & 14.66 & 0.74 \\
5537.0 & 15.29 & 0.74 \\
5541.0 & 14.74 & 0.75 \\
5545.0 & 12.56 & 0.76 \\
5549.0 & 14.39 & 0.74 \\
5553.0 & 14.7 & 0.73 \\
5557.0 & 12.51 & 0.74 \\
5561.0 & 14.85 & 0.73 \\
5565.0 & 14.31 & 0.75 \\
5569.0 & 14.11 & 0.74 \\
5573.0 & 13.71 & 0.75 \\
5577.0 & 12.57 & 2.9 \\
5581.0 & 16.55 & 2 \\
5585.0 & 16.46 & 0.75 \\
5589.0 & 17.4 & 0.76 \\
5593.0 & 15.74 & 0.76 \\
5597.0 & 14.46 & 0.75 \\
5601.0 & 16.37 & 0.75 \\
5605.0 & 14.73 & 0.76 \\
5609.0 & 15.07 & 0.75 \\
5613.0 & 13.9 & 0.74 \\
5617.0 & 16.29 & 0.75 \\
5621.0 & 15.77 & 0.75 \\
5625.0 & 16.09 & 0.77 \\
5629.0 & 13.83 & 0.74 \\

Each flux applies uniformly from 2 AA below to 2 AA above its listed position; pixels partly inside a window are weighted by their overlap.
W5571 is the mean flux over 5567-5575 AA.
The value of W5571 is 13.9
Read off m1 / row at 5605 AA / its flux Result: 14.73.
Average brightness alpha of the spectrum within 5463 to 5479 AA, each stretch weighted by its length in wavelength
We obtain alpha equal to 15.7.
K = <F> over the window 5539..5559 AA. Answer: 13.8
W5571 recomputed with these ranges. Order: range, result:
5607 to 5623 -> 15.3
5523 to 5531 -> 15.4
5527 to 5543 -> 15.3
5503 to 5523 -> 14.7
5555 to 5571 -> 13.9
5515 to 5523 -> 14.6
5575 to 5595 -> 15.7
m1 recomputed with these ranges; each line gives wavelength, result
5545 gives 12.56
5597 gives 14.46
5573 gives 13.71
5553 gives 14.7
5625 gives 16.09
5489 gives 15.58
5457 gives 15.77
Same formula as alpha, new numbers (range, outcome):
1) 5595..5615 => 14.9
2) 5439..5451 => 15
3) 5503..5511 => 14.7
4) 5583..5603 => 16.1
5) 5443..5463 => 14.9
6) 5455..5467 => 15.4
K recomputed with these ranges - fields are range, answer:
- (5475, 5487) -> 15.3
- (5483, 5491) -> 15.7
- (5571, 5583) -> 14.3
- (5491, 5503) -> 16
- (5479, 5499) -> 15.6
